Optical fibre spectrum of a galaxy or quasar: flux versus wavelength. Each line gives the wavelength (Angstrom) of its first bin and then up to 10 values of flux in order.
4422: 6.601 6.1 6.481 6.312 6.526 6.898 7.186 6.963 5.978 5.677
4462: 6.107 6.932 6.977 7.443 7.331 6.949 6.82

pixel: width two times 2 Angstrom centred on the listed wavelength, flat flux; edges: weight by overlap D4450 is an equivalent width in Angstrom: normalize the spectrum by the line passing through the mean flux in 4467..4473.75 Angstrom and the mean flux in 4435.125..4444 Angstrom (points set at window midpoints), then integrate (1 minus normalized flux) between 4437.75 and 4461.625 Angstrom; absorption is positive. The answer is 1.0 Angstrom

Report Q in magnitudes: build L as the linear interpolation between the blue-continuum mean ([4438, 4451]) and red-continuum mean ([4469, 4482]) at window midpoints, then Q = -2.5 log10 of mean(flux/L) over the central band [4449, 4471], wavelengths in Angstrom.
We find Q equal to 0.112 mag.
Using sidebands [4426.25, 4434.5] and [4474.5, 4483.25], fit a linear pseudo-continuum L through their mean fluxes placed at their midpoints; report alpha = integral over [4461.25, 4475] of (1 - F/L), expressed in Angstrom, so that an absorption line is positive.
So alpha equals 0.3 Angstrom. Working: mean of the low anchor 6.35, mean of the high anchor 7.21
